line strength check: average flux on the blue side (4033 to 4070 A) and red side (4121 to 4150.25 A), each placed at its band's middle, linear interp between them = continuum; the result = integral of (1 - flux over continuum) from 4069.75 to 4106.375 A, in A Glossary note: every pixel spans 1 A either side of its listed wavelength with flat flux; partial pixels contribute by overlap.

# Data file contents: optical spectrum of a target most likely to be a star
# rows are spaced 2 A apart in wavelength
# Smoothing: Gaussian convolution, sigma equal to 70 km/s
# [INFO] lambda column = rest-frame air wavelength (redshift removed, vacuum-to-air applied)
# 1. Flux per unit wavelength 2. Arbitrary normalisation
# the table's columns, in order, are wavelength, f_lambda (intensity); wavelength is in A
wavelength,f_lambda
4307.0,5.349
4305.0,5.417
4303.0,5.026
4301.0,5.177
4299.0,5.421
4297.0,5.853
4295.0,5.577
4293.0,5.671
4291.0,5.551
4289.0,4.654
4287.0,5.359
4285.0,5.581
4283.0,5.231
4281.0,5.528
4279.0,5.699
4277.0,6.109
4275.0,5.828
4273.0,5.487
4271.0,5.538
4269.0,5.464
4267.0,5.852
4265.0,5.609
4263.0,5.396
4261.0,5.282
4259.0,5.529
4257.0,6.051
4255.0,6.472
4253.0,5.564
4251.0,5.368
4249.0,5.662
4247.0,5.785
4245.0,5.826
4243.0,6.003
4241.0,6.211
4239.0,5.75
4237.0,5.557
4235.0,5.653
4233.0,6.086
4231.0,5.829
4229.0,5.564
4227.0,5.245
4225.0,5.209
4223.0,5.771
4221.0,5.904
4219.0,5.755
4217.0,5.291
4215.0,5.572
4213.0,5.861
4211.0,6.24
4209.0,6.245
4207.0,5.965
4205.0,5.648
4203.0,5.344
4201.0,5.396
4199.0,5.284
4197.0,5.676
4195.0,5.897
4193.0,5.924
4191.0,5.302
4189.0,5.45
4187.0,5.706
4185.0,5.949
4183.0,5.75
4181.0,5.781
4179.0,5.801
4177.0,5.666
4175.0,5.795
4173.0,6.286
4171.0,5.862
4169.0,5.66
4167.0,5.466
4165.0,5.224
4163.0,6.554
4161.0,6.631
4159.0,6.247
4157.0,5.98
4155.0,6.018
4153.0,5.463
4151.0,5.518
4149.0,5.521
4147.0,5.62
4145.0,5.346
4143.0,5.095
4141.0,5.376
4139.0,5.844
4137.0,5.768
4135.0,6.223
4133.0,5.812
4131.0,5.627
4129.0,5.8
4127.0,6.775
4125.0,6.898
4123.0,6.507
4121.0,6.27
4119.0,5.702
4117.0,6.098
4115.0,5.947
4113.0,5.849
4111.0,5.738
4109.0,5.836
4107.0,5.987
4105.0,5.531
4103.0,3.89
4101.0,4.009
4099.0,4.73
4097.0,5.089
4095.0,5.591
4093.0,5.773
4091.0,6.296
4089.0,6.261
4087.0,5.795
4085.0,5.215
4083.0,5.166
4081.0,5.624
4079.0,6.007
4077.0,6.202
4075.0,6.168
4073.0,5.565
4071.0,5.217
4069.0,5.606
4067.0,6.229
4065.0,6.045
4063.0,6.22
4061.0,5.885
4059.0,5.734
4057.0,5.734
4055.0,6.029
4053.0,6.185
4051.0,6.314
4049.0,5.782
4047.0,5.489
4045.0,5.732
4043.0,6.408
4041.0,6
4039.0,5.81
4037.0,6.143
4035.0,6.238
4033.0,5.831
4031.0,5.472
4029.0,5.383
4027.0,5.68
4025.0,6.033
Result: 2.9 A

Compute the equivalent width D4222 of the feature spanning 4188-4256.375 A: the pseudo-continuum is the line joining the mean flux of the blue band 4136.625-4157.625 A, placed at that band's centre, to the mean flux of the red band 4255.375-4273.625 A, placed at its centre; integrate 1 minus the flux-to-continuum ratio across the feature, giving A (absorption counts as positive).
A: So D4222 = -1.4 A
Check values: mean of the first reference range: 5.58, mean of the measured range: 5.72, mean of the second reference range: 5.61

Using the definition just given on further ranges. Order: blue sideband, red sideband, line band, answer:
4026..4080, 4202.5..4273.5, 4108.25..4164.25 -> -1.1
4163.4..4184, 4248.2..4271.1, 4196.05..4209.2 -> 0.2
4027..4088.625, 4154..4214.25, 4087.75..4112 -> 1.8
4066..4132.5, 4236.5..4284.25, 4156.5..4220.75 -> -0.8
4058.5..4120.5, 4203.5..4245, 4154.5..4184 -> -1.0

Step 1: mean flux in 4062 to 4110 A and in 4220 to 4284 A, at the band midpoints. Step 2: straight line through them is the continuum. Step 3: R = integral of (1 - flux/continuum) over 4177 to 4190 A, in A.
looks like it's -0.2 A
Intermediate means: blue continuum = 5.59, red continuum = 5.69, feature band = 5.73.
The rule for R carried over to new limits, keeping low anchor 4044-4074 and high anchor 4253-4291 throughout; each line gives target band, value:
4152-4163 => -0.7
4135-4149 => 0.5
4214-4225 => 0.1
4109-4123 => -0.5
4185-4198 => 0.0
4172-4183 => -0.3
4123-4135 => -0.9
